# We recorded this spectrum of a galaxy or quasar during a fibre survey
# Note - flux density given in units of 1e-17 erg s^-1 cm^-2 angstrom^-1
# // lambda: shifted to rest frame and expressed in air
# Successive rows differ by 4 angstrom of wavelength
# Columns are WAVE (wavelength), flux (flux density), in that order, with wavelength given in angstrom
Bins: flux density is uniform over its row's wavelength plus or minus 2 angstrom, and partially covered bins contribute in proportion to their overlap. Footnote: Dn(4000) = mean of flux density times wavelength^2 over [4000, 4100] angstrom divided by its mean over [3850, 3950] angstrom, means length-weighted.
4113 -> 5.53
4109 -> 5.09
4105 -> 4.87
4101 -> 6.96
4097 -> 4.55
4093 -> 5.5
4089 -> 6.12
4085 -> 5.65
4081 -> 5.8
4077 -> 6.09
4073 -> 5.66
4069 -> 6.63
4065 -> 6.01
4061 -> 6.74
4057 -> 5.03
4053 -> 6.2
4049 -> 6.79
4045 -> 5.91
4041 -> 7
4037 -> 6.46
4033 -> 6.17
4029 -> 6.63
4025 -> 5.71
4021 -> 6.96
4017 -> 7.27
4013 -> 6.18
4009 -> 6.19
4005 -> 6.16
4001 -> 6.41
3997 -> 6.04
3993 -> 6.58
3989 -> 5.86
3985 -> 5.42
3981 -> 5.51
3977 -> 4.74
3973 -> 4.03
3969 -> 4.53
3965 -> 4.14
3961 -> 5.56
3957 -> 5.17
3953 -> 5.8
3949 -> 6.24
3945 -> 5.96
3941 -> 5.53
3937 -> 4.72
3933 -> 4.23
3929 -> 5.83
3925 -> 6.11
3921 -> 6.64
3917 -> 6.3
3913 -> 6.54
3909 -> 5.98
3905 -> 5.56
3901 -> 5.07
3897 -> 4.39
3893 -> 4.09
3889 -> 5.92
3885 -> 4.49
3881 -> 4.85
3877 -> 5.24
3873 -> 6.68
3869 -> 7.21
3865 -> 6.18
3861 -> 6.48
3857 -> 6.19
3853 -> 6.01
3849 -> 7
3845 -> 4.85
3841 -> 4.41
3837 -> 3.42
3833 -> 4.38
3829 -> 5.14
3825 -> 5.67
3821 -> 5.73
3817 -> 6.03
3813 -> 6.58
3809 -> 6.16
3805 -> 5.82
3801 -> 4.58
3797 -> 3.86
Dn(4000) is 1.16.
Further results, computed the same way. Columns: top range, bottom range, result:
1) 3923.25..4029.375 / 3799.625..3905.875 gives 1.10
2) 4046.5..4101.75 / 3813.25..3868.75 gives 1.20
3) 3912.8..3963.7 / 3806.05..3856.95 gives 1.10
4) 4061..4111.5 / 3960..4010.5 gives 1.11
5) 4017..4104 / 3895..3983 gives 1.21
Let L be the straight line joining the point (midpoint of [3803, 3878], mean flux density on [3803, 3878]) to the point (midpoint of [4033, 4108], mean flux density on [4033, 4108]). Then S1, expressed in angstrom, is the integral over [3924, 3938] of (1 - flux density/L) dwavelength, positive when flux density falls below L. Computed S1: 1.6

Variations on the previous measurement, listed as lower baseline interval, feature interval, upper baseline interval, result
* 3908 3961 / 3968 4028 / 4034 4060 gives 1.7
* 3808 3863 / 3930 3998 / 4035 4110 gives 5.7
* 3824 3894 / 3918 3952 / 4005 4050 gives 1.3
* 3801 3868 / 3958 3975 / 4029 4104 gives 3.7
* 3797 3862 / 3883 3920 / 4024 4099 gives 1.6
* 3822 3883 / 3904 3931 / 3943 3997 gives -3.4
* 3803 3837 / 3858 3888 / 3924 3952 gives -1.9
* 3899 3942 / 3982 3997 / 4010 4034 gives 0.7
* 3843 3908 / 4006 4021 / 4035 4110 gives -1.8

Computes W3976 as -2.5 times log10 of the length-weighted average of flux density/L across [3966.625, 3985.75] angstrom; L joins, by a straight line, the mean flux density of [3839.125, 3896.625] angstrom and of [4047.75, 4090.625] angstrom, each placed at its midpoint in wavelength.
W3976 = 0.22 mag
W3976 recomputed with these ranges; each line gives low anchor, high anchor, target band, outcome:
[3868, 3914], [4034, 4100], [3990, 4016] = -0.08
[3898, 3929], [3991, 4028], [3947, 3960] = 0.08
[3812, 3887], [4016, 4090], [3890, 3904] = 0.22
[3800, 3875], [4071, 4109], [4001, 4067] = -0.12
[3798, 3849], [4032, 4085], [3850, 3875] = -0.19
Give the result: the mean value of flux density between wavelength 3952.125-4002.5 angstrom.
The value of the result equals 5.35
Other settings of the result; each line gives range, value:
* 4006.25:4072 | 6.35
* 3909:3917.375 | 6.34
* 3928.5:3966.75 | 5.31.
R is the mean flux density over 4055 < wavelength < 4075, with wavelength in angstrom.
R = 6.01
